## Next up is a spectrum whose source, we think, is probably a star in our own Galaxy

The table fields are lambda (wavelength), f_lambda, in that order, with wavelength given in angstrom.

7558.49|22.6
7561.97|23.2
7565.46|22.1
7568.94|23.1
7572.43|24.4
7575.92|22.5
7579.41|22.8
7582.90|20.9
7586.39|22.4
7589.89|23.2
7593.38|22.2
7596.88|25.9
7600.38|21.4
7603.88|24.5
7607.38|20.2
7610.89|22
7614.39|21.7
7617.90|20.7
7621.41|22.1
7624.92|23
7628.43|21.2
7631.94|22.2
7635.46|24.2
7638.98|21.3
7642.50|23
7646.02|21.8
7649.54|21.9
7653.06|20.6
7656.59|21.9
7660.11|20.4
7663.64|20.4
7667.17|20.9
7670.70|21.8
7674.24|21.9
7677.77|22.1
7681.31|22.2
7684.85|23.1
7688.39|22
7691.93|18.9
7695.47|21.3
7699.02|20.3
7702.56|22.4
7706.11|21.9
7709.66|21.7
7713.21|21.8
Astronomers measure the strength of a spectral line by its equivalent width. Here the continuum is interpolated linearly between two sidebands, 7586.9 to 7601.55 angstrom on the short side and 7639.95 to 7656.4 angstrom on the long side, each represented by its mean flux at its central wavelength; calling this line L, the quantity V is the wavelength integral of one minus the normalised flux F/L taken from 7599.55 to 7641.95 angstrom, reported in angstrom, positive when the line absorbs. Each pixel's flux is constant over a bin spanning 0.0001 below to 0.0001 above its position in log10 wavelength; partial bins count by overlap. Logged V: 0.8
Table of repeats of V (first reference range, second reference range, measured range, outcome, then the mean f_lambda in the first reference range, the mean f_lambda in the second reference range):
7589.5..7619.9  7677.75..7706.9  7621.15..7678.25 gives 0.42 angstrom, 22.4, 21.5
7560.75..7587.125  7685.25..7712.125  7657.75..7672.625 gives 0.52 angstrom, 22.7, 21.3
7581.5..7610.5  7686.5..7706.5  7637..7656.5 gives 0.06 angstrom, 22.6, 21.1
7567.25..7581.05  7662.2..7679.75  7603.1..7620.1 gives 0.64 angstrom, 23.2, 21.4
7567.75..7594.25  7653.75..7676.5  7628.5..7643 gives -0.50 angstrom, 22.7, 21.2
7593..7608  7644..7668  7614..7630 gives 0.43 angstrom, 23.1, 21.2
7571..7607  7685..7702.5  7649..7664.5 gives 0.49 angstrom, 22.9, 21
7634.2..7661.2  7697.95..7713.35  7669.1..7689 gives -0.39 angstrom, 21.9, 21.7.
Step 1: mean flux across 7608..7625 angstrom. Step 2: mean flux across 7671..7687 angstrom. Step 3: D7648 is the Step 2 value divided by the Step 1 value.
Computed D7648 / 1.03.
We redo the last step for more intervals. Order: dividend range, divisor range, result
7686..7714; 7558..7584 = 0.94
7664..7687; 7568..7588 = 0.97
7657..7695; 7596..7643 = 0.96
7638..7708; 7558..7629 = 0.96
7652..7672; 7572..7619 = 0.94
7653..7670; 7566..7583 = 0.91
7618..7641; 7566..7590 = 0.98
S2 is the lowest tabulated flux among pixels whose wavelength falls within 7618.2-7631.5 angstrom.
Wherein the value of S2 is 21.2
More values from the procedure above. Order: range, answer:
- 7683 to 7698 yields 18.9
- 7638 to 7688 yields 20.4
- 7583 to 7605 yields 21.4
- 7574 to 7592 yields 20.9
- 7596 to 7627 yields 20.2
